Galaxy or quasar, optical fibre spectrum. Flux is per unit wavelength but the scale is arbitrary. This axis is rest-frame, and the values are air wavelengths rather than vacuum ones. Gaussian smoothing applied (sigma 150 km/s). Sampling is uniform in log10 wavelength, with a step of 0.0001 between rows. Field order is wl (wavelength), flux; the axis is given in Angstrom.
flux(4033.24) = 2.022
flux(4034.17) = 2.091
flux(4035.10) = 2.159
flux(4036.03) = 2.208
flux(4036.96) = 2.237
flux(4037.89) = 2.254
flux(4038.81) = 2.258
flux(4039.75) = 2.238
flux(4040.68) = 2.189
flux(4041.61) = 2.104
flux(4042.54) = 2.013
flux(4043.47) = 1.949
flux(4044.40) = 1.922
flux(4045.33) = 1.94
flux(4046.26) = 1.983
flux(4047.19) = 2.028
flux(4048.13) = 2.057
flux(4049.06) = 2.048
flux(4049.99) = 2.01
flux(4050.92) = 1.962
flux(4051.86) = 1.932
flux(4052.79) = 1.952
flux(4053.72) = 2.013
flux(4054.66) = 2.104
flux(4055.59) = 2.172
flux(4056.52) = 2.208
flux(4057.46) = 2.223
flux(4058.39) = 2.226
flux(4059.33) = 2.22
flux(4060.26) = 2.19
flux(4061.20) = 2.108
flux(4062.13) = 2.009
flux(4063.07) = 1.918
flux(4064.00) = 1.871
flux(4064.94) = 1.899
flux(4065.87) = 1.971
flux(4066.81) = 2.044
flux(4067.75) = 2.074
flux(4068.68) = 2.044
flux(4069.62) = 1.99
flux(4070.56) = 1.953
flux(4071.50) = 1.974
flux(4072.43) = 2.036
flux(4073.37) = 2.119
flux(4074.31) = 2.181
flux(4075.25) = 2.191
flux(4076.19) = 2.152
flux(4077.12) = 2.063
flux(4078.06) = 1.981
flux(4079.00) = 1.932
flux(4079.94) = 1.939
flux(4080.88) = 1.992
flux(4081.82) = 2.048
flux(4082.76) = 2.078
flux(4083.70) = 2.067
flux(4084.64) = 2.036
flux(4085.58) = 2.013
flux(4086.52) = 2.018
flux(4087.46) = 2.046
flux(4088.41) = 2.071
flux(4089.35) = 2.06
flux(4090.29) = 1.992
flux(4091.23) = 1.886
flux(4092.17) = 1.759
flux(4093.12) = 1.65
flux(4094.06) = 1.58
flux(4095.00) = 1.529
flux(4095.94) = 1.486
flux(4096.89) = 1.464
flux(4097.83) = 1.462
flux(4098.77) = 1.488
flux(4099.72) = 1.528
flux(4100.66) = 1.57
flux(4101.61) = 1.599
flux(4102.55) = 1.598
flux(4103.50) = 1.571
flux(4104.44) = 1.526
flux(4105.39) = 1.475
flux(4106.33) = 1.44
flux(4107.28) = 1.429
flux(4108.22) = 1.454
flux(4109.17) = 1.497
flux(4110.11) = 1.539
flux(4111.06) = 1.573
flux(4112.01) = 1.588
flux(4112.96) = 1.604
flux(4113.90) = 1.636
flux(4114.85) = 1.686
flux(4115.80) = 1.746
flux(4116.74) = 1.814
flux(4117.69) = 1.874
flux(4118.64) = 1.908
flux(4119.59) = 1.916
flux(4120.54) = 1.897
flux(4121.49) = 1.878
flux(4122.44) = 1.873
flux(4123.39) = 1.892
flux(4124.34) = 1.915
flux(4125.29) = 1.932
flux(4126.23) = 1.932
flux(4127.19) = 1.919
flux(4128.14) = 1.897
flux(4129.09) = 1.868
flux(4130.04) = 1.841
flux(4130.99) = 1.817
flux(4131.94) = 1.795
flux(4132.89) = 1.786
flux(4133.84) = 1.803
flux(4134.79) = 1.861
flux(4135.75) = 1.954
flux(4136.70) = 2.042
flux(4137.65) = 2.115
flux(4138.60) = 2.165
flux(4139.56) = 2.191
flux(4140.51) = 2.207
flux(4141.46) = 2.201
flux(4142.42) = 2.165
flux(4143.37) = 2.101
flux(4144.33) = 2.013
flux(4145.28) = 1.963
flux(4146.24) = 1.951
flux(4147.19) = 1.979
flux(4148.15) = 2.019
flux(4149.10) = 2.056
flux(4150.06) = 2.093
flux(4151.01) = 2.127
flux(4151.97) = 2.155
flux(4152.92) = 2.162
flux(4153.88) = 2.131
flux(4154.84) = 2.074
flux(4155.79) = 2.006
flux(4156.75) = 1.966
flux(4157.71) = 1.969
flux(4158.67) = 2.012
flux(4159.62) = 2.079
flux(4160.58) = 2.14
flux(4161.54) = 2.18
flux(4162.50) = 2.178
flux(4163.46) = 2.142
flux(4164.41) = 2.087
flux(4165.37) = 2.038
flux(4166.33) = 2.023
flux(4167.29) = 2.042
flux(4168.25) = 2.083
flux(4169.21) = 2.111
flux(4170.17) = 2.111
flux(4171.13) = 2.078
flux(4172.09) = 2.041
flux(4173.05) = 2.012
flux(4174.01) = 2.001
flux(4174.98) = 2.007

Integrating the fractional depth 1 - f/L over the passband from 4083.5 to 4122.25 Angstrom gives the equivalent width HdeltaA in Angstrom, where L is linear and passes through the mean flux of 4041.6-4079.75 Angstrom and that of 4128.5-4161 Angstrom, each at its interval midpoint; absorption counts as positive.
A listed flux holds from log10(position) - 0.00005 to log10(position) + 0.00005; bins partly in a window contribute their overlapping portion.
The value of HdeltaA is 6.3 Angstrom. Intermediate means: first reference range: 2.04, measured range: 1.7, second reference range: 2.02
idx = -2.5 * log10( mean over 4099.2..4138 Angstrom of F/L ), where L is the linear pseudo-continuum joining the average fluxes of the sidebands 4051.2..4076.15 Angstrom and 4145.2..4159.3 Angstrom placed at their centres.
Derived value 0.18 mag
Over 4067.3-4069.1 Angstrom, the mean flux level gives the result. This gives 2.07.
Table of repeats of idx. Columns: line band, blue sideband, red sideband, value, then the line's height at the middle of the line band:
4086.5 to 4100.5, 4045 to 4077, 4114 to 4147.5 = 0.16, 2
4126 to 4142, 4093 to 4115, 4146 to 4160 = -0.06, 1.85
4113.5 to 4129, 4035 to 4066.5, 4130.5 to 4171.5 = 0.11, 2.06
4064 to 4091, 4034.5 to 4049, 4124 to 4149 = 0.01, 2.06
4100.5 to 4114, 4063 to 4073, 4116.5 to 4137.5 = 0.24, 1.92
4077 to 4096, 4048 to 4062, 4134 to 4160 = 0.09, 2.08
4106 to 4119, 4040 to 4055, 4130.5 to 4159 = 0.24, 2.02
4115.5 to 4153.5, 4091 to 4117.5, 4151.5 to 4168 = -0.07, 1.85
